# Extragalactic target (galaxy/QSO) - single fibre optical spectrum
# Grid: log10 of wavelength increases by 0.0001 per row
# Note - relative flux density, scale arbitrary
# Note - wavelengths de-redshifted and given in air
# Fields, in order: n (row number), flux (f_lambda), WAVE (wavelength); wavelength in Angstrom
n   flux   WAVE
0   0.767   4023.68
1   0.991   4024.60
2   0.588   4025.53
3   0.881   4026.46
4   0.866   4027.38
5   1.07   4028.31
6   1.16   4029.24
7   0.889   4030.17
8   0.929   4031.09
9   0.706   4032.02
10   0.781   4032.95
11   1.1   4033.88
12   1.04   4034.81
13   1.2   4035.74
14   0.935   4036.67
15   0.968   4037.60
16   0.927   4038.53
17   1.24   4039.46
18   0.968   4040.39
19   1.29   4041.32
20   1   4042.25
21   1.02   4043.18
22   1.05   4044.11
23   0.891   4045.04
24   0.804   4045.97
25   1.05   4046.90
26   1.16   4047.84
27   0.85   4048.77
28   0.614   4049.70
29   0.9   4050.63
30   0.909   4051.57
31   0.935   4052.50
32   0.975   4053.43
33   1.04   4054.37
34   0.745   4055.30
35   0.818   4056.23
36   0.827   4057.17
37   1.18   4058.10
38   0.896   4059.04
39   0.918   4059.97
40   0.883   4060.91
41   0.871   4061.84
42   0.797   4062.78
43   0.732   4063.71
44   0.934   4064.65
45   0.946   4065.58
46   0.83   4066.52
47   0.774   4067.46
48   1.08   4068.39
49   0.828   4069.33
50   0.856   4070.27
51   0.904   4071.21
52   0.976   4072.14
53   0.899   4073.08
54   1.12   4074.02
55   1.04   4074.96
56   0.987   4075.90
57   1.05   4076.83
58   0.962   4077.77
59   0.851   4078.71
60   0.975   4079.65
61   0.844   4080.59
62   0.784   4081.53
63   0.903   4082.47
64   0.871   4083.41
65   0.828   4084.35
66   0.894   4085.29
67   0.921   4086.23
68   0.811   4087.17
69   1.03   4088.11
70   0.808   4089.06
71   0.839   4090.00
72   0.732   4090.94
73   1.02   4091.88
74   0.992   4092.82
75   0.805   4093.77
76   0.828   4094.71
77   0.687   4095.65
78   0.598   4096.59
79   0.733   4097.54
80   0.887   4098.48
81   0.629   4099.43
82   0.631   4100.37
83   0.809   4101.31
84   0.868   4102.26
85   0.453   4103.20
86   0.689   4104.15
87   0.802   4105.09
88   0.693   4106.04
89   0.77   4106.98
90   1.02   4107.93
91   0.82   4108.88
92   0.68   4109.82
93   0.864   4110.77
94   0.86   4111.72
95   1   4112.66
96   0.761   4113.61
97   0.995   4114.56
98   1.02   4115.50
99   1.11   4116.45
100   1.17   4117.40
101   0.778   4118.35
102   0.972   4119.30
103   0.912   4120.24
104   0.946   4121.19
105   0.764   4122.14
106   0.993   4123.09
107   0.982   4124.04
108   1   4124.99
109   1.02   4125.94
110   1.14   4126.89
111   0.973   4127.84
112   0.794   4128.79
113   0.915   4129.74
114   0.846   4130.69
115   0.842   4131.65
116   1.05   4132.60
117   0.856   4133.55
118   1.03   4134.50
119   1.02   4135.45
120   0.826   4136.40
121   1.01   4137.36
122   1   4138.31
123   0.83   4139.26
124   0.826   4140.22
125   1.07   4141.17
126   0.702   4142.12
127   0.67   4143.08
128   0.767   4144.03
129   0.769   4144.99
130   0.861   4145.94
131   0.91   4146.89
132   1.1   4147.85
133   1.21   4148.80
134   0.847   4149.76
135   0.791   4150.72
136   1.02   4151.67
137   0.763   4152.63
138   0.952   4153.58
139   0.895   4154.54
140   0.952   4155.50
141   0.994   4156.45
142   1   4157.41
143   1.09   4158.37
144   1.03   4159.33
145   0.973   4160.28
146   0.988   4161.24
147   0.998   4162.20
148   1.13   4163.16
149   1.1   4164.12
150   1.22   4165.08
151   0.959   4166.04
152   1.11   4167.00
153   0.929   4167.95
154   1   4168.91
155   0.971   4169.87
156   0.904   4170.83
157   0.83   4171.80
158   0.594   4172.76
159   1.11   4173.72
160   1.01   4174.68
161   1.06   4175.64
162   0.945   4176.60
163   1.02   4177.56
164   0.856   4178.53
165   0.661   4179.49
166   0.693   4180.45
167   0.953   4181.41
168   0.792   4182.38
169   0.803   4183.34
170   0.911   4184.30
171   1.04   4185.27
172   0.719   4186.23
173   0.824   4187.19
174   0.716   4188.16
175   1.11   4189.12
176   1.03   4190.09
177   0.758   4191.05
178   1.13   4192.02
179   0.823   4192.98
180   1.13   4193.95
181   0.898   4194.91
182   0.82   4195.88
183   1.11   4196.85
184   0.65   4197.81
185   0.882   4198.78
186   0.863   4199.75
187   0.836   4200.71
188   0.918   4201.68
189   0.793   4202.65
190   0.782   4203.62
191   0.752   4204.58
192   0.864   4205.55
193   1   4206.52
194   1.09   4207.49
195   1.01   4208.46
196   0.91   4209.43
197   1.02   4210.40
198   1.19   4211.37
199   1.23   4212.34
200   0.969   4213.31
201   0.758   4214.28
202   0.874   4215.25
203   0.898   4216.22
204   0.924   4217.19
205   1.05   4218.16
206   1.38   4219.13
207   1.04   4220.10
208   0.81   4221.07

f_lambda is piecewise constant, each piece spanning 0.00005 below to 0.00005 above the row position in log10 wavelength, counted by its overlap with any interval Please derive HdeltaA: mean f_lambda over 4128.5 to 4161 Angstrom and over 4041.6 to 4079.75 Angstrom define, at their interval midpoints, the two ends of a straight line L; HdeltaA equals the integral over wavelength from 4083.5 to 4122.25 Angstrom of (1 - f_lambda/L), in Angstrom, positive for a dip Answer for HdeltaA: 3.42 Angstrom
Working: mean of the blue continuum 0.925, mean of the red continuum 0.919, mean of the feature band 0.841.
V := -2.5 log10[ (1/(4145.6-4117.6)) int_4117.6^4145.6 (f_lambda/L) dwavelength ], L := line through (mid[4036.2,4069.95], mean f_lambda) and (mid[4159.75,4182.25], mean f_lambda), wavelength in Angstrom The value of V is 0.04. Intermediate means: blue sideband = 0.932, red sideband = 0.955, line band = 0.909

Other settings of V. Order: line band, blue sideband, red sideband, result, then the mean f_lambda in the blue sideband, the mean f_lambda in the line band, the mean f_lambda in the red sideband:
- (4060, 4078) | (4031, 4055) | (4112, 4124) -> 0.05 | 0.971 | 0.919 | 0.952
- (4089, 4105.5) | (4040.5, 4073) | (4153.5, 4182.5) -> 0.22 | 0.92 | 0.766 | 0.96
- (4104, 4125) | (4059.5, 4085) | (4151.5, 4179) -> 0.05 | 0.905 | 0.897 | 0.979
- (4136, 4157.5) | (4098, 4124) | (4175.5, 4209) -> -0.04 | 0.85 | 0.901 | 0.891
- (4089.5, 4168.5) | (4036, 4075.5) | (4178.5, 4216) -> 0.02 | 0.939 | 0.903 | 0.902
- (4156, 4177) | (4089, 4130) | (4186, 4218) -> -0.12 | 0.859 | 0.998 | 0.921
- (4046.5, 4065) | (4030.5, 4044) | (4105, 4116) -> 0.08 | 1.01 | 0.901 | 0.859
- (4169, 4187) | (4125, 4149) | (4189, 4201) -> 0.05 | 0.92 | 0.883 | 0.922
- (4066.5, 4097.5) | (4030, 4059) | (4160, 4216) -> 0.08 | 0.959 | 0.887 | 0.931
